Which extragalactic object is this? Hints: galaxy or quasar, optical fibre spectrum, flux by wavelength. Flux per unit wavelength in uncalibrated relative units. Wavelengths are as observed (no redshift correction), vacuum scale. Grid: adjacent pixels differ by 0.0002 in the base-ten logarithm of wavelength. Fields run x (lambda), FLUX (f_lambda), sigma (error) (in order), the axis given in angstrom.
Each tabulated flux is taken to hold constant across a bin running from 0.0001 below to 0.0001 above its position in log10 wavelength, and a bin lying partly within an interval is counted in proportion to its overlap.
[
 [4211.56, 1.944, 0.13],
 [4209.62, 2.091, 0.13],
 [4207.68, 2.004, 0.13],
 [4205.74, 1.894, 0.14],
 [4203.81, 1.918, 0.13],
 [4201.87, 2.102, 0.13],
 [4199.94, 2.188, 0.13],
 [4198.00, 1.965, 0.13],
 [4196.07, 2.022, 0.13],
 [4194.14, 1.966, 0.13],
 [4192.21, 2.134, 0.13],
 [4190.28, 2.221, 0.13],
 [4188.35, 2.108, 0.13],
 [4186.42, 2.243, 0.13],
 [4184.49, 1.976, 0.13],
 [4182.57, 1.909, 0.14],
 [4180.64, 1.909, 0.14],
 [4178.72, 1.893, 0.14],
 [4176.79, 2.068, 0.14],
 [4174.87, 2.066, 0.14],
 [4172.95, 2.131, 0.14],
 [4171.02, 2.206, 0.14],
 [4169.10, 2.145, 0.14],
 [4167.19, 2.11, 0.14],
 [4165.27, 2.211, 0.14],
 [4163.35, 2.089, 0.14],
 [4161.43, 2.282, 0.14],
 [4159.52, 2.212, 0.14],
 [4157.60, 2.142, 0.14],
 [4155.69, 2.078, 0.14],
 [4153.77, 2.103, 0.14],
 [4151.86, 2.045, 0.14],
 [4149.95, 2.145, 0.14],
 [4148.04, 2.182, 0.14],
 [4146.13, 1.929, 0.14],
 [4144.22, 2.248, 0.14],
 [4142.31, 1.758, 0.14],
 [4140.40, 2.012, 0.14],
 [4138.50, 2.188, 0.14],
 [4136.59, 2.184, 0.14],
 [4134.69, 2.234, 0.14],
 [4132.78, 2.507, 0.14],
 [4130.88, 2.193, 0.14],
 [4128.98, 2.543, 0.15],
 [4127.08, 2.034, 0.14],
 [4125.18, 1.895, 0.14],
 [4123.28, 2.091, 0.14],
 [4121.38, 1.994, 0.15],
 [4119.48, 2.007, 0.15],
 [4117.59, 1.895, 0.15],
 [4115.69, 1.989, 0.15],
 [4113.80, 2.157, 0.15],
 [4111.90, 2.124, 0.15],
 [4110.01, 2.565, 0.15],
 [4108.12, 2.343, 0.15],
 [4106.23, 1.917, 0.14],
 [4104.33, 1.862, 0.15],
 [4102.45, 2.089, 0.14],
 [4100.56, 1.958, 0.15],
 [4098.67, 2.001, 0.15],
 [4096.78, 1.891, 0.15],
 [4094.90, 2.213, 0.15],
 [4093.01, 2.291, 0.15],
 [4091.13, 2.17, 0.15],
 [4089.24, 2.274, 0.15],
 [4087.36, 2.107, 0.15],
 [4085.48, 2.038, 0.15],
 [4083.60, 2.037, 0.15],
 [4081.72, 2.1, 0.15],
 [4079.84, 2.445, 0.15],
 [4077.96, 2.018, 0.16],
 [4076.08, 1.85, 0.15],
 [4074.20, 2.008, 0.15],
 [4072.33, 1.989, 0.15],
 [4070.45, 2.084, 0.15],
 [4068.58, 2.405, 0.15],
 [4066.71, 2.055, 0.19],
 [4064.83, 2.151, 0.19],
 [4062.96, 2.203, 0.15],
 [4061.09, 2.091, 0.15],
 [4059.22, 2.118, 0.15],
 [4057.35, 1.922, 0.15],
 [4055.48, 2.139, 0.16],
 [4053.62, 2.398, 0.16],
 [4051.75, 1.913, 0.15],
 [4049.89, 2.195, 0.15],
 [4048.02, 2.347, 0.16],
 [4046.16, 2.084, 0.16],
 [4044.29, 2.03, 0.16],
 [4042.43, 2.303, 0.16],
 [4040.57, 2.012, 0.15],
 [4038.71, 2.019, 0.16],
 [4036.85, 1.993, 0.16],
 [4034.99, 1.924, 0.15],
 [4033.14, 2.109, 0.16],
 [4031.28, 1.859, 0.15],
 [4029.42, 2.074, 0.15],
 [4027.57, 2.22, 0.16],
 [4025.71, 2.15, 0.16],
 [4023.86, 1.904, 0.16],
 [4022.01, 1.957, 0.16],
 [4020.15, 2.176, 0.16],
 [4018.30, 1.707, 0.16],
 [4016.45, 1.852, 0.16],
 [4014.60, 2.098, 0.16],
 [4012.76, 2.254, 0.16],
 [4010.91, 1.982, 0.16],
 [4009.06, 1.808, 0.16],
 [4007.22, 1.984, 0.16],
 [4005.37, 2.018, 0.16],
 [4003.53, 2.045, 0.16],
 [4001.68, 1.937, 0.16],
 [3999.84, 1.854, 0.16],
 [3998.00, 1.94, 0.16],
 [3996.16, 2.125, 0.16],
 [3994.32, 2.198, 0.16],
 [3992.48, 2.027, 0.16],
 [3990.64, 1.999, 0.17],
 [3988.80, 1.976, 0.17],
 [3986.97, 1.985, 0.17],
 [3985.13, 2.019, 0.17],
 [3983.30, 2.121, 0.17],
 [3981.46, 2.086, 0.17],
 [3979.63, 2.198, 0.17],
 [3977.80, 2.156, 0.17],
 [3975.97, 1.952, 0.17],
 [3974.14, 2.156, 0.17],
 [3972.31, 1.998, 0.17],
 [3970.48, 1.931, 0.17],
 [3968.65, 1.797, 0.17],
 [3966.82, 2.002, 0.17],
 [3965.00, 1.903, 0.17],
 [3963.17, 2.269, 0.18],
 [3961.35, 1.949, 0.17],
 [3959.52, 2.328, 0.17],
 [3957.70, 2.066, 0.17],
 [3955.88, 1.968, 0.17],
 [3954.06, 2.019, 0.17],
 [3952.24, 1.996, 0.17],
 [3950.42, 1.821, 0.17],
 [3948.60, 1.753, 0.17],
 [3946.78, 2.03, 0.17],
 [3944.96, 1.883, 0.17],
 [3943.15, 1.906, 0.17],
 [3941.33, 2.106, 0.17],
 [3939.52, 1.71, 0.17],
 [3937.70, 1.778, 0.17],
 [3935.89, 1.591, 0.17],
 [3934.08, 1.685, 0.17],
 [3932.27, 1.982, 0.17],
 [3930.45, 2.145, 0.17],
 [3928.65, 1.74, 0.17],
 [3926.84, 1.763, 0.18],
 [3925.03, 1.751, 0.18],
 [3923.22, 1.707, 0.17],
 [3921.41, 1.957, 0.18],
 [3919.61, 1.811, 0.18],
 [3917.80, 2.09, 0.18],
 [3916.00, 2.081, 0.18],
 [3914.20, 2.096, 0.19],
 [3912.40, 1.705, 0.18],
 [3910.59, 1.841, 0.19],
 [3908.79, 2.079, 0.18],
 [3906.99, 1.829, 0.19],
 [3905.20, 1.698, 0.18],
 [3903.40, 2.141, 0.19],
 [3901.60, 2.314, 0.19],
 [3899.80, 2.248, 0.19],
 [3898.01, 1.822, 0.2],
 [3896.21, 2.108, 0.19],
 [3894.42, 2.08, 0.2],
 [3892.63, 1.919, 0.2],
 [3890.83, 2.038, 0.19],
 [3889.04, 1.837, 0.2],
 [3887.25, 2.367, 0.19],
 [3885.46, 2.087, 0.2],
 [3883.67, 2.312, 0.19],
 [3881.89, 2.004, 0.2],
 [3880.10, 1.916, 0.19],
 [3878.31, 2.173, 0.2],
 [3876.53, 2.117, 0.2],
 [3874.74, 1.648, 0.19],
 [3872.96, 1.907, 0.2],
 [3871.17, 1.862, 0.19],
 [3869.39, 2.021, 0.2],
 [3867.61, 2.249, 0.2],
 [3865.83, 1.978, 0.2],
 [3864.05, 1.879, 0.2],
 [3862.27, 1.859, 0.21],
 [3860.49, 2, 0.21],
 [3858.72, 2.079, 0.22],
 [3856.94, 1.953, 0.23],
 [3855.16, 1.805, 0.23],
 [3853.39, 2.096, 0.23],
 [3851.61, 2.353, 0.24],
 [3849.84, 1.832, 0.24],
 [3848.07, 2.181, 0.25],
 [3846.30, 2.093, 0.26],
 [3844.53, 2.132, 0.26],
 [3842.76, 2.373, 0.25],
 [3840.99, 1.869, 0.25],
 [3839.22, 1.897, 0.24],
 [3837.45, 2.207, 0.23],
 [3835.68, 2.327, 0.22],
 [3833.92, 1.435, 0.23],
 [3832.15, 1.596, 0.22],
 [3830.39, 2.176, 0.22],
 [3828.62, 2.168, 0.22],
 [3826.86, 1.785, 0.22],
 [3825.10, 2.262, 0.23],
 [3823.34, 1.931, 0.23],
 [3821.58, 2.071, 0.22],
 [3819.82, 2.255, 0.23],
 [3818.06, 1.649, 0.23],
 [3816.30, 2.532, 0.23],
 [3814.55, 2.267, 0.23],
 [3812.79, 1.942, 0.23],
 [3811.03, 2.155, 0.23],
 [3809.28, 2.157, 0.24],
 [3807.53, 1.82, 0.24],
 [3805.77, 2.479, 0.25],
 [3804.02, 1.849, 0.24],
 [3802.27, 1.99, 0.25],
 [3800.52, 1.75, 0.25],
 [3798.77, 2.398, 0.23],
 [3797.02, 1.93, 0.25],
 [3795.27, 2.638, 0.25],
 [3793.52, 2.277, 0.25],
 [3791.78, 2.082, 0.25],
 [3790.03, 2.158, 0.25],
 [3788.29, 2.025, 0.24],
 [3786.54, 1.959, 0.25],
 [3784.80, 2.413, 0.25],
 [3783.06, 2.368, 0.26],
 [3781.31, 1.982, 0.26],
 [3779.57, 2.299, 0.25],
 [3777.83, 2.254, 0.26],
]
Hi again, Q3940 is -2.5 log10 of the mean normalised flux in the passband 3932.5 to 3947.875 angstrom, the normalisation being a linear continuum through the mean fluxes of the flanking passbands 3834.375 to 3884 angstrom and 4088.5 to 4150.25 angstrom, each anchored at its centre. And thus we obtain 0.121 mag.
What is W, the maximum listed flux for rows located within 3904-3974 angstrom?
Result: 2.328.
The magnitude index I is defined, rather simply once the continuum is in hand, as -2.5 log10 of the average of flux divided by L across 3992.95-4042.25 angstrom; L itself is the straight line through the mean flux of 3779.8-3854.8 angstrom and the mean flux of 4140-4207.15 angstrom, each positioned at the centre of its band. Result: 0.04 mag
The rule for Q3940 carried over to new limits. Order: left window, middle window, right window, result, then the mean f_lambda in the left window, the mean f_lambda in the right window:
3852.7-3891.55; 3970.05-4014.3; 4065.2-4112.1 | 0.02 mag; 2.01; 2.11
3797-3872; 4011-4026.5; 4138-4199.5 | 0.03 mag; 2.04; 2.08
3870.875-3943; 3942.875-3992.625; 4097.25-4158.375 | -0.01 mag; 1.95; 2.1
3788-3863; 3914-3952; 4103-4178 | 0.12 mag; 2.07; 2.12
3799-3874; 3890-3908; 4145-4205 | 0.01 mag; 2.03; 2.09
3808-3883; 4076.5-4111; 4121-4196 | -0.02 mag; 2.03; 2.11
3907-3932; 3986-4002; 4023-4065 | 0.01 mag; 1.9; 2.09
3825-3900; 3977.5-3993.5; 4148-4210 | -0.01 mag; 2.02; 2.08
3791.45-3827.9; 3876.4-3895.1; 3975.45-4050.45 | 0.00 mag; 2.11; 2.04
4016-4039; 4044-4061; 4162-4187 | -0.06 mag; 2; 2.07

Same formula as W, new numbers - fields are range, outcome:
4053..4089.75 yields 2.445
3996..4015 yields 2.254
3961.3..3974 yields 2.269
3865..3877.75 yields 2.249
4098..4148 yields 2.565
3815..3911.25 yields 2.532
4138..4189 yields 2.282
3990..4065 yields 2.398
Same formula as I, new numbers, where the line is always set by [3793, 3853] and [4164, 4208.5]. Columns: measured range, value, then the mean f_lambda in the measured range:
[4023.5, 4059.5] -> -0.01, 2.09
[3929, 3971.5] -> 0.07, 1.94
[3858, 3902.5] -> 0.02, 2.03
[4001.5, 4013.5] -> 0.04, 2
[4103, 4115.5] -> -0.04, 2.15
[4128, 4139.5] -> -0.12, 2.31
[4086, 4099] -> -0.04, 2.14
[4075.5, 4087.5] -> -0.01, 2.09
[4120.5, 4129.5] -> -0.01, 2.09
